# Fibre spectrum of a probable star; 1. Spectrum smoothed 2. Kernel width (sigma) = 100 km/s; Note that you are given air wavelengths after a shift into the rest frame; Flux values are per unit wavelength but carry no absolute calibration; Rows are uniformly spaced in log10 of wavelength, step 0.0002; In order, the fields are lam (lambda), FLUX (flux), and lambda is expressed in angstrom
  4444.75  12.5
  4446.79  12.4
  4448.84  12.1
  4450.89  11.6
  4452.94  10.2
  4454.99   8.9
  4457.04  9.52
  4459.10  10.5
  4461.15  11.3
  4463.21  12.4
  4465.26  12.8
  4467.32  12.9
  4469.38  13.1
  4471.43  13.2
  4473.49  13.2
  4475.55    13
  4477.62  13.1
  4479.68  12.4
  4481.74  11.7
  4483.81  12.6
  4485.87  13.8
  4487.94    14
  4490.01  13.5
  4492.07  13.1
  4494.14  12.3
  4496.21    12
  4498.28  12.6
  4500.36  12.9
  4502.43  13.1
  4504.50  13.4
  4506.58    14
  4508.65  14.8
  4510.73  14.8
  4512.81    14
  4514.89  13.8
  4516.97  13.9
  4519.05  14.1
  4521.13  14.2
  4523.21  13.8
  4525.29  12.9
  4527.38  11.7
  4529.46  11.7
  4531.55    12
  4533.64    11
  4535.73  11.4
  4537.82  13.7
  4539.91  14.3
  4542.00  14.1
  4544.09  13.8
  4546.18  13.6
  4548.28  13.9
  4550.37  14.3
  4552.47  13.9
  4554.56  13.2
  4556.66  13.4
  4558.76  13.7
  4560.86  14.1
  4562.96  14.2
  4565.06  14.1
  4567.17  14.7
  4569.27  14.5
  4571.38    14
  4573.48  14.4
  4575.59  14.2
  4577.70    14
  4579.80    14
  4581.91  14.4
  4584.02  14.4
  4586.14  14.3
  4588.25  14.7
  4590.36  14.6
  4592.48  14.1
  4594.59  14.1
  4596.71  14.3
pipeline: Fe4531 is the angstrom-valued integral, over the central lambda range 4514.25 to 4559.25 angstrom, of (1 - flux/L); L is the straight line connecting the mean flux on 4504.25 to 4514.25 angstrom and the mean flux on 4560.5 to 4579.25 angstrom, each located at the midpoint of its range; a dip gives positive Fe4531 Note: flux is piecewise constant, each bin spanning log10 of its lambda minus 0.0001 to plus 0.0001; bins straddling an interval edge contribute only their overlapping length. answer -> 3.0 angstrom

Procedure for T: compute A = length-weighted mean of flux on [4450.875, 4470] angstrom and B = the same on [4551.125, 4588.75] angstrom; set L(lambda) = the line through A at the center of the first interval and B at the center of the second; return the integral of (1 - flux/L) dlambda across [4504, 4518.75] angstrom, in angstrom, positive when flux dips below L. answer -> -1.8 angstrom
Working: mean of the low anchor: 11.3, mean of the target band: 14.1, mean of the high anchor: 14.1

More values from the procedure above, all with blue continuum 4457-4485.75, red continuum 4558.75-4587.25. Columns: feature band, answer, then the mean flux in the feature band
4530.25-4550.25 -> 0.8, 13.1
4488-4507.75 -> -0.3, 13.1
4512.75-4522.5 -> -0.6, 14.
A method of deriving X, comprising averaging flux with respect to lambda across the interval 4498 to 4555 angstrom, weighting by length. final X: 13.4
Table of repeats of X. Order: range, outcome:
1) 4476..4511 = 13.1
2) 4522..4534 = 12.3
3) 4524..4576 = 13.5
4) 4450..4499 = 12.2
